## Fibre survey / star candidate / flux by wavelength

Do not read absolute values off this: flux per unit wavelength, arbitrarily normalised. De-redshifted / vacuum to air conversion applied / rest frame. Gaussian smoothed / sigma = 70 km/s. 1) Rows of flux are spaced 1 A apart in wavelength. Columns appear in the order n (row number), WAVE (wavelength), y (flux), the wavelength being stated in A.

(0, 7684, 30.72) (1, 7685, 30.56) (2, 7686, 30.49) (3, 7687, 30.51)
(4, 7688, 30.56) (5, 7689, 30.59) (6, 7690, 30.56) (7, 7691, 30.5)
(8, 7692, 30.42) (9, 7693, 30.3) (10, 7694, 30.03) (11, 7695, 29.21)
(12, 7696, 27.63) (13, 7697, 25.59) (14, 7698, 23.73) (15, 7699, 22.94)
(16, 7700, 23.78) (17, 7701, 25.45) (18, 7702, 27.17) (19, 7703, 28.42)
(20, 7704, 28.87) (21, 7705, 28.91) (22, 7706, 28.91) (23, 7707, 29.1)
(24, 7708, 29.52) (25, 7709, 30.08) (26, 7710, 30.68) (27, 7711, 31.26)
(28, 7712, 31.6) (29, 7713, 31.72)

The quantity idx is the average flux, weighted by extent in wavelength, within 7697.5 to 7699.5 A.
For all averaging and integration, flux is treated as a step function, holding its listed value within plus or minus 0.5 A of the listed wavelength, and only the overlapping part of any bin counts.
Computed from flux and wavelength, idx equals 23.3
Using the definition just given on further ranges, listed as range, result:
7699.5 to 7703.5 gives 26.2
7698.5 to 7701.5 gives 24.1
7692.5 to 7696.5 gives 29.3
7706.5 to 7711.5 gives 30.1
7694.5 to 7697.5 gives 27.5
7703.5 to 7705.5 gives 28.9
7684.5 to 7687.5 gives 30.5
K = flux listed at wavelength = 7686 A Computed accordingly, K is 30.49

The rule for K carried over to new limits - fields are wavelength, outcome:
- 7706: 28.91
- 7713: 31.72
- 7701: 25.45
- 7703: 28.42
